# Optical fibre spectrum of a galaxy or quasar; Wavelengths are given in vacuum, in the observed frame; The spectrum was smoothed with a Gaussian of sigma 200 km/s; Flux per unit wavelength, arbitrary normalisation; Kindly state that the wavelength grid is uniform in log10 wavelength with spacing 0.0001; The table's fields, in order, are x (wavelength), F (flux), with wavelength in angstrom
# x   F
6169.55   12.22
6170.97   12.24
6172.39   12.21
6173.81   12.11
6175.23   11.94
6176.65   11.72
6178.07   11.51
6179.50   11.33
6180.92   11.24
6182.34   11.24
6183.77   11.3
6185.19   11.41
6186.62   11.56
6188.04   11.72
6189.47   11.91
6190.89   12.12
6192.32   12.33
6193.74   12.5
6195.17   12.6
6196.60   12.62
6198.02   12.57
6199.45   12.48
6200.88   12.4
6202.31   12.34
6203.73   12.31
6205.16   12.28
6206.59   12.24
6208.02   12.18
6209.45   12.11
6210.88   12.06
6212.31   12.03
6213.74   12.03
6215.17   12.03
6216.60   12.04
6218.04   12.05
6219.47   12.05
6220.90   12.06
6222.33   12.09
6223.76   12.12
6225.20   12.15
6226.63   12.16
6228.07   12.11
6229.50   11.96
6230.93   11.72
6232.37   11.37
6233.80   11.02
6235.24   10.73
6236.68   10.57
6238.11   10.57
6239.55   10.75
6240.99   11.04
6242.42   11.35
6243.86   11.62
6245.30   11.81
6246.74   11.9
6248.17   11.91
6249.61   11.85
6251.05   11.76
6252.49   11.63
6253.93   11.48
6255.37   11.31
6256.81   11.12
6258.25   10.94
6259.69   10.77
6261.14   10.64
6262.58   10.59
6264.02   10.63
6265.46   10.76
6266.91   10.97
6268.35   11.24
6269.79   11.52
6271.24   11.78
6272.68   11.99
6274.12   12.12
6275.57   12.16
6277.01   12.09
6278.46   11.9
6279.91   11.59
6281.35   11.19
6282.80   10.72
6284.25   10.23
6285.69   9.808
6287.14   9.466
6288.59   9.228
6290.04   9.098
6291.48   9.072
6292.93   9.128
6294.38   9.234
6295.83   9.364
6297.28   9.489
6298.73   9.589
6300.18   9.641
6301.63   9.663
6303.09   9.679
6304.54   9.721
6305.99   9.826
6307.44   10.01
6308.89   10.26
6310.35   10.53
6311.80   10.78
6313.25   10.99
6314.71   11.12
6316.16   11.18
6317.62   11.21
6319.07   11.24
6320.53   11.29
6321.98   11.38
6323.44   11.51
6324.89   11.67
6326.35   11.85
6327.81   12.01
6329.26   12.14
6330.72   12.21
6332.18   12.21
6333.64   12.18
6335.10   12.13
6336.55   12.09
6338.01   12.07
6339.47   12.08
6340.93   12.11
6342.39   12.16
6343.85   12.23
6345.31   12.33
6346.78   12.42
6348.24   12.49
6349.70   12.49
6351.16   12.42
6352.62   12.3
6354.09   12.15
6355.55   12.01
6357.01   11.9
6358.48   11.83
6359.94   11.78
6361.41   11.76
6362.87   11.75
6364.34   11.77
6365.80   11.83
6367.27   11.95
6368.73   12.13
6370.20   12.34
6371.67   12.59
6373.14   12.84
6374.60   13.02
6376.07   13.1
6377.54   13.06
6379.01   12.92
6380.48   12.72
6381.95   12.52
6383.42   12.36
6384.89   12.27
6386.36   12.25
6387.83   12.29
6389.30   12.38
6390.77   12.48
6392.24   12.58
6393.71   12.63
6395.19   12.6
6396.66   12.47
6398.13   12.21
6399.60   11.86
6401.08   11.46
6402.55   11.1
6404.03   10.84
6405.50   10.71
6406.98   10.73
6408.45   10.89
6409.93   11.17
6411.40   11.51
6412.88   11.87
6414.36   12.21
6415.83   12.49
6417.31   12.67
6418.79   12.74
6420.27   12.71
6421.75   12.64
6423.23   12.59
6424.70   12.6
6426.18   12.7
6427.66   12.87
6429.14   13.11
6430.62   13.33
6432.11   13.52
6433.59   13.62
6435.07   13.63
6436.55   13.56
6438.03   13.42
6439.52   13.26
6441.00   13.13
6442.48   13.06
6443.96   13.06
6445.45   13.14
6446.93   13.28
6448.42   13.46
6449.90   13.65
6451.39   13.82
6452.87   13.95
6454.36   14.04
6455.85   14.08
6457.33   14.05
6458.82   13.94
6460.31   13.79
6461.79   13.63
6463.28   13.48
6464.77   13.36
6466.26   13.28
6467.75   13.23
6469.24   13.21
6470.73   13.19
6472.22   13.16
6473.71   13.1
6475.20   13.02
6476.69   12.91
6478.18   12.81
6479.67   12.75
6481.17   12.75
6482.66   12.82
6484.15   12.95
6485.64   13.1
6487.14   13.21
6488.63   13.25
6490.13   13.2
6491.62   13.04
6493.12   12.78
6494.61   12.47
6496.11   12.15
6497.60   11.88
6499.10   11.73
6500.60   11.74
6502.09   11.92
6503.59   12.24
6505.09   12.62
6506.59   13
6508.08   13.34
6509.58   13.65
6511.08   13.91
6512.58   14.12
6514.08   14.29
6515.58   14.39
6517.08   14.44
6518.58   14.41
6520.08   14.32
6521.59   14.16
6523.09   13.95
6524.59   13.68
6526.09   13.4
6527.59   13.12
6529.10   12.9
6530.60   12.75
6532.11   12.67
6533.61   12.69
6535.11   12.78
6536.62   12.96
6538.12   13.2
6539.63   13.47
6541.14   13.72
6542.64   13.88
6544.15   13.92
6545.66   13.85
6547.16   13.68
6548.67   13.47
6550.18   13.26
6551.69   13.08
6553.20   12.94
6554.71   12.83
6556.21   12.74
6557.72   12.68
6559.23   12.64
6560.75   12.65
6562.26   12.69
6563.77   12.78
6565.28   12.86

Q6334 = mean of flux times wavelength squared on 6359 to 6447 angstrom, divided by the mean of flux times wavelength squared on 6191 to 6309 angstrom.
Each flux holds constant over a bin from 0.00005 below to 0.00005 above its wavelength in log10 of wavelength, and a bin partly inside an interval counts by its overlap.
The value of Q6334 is 1.2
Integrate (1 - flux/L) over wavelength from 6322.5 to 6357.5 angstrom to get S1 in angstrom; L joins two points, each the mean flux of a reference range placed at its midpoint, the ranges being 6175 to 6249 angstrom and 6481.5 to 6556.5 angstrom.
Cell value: 0.8 angstrom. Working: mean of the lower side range 11.8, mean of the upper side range 13.2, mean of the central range 12.1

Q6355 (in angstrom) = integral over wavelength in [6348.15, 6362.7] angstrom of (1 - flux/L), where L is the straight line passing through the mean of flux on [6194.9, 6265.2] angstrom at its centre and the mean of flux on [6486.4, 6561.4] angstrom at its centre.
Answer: 0.3 angstrom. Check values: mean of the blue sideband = 11.7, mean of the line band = 12.1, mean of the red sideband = 13.2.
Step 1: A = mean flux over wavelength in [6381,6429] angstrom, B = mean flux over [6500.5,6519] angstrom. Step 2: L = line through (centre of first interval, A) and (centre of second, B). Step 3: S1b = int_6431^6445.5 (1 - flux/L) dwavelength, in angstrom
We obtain -0.9 angstrom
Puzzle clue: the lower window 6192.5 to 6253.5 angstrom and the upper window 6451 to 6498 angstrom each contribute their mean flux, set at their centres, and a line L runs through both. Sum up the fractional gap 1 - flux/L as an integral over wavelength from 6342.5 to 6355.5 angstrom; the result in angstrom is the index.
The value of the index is 0.2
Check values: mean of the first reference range 11.9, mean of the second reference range 13.2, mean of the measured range 12.3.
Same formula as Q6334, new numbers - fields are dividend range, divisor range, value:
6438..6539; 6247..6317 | 1.32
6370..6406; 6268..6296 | 1.19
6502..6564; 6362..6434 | 1.13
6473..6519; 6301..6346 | 1.21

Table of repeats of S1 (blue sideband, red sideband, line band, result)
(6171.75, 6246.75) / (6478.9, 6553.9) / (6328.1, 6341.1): 0.28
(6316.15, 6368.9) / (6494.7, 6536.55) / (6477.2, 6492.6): -0.02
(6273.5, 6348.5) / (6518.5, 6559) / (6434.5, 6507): -2.81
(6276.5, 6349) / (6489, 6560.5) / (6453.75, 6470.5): -1.47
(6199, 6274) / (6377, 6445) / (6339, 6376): -0.01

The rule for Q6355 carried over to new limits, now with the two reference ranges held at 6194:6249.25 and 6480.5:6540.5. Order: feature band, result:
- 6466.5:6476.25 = -0.14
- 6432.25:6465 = -1.77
